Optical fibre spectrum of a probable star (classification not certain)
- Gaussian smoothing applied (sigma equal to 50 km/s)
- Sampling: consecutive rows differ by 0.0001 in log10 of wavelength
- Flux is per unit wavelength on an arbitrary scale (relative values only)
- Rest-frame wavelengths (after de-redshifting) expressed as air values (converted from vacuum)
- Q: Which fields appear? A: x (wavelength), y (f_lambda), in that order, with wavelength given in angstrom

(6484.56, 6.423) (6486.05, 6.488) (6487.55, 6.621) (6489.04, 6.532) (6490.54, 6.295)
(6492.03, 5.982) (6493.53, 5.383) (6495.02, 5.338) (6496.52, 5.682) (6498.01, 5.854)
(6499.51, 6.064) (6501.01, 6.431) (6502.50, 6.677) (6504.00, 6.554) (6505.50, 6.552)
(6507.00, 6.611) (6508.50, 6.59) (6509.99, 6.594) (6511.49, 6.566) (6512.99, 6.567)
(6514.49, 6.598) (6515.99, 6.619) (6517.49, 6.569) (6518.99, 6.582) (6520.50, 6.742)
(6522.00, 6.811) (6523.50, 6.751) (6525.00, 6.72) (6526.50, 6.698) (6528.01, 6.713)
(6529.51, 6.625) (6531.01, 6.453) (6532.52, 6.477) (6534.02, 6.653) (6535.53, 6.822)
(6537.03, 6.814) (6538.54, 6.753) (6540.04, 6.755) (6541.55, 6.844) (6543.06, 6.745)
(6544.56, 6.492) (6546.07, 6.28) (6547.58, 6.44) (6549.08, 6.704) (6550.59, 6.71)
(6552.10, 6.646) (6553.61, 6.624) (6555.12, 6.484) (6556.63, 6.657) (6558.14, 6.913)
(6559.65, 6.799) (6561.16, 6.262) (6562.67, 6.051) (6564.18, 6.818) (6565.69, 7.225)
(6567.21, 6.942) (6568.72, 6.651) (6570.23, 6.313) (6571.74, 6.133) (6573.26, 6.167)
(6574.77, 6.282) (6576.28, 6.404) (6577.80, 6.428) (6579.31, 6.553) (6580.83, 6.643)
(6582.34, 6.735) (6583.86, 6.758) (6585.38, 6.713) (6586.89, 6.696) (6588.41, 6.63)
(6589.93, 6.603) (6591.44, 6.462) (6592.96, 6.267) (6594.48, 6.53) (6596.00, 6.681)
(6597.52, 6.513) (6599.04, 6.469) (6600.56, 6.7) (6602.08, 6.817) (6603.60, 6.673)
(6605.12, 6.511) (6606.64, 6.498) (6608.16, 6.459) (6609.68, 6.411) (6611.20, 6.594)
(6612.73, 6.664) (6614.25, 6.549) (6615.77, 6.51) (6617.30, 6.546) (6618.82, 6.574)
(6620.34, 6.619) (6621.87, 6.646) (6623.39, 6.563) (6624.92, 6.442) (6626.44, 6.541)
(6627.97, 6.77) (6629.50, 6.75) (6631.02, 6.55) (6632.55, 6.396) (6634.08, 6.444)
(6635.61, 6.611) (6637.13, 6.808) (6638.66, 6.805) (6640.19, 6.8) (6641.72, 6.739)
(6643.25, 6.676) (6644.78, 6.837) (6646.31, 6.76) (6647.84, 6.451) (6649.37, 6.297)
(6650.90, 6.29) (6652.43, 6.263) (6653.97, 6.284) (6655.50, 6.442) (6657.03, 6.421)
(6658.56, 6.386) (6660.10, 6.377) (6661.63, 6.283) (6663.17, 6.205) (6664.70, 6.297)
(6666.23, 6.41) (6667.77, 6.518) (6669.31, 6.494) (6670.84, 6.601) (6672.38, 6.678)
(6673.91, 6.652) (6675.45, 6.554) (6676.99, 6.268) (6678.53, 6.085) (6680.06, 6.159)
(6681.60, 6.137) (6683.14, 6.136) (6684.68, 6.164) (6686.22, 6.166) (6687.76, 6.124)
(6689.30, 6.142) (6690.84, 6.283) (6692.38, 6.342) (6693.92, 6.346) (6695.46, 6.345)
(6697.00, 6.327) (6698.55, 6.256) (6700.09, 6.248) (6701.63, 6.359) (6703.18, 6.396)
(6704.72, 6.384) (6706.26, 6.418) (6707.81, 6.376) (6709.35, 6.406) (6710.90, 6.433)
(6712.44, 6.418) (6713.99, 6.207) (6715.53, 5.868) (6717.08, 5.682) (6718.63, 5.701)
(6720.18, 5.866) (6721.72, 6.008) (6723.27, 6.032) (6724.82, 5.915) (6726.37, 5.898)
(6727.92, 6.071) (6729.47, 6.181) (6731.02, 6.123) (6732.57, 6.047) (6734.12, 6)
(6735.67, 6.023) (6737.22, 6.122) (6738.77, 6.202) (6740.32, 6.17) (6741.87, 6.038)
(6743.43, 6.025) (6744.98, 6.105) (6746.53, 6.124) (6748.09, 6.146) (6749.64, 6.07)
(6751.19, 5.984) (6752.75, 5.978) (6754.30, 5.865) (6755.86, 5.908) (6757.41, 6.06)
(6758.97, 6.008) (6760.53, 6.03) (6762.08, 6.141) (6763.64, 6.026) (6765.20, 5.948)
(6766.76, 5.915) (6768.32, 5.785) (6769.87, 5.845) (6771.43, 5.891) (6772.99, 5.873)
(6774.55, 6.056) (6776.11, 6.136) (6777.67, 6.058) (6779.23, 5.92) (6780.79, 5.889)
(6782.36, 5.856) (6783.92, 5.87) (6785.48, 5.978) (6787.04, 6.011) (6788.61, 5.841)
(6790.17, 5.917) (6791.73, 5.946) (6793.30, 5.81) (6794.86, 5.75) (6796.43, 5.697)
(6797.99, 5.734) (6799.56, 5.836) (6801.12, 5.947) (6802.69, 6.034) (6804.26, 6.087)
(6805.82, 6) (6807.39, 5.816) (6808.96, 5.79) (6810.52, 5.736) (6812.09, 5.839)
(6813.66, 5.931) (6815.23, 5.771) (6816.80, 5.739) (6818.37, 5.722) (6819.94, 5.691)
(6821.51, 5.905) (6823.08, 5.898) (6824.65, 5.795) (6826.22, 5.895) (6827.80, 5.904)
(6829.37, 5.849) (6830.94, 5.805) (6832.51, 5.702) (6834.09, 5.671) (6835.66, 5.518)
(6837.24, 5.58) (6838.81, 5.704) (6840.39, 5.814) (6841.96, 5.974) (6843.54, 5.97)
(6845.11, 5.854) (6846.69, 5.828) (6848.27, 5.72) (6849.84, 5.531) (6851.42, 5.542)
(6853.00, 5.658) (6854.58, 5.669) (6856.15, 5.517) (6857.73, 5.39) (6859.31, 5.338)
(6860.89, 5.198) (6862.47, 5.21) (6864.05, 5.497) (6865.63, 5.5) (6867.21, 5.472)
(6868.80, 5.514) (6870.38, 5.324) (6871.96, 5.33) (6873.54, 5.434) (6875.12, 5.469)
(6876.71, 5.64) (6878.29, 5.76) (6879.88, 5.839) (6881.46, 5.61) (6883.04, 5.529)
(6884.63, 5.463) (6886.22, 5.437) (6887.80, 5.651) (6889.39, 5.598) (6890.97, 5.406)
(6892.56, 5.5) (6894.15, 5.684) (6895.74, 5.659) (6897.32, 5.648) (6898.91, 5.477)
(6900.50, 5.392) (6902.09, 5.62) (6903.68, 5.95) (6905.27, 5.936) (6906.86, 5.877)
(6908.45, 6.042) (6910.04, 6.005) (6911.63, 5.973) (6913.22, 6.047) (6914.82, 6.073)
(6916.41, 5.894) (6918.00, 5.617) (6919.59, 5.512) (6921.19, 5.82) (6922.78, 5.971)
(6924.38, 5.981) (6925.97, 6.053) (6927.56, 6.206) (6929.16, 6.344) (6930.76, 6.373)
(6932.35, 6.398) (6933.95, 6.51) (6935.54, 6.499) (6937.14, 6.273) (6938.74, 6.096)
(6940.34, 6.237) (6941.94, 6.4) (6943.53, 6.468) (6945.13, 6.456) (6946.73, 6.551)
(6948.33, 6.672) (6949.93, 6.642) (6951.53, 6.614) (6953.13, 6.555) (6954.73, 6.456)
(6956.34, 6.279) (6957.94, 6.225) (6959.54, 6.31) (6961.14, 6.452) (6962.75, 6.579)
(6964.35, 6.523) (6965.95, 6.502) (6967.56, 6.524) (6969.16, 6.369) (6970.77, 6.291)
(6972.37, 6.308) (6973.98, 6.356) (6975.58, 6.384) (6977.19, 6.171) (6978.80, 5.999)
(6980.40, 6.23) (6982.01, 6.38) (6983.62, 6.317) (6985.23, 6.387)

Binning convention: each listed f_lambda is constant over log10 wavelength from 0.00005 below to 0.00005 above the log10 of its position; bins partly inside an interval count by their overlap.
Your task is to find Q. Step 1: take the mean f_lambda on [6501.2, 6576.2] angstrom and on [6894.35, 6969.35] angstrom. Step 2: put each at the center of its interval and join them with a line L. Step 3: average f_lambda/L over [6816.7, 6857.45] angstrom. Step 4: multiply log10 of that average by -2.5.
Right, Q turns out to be 0.10 mag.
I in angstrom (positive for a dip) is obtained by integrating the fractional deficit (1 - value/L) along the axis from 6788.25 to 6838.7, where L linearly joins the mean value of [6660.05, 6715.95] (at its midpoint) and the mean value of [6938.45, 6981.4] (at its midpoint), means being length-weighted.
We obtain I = 4.3 angstrom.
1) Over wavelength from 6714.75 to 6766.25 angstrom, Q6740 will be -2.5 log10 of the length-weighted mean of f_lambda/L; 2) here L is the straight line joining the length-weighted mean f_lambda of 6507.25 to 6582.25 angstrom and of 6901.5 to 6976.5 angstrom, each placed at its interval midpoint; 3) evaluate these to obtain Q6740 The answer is 0.07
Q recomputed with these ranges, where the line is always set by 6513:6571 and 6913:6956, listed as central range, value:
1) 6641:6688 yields 0.02 mag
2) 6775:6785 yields 0.08 mag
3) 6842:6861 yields 0.13 mag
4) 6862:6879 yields 0.16 mag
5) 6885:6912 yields 0.11 mag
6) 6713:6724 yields 0.10 mag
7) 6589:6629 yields 0.00 mag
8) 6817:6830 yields 0.10 mag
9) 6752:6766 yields 0.08 mag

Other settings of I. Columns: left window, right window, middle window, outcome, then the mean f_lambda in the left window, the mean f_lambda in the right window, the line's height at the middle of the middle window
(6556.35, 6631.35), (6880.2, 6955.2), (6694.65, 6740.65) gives 1.5 angstrom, 6.57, 6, 6.36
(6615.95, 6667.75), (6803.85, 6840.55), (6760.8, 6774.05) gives 0.2 angstrom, 6.52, 5.8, 6.02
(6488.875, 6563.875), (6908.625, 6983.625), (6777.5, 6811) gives 2.5 angstrom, 6.5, 6.27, 6.36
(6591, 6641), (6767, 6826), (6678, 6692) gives 0.3 angstrom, 6.58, 5.88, 6.31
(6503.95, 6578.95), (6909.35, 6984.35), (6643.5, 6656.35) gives 0.1 angstrom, 6.6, 6.28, 6.52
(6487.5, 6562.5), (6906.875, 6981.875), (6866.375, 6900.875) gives 4.2 angstrom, 6.51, 6.26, 6.3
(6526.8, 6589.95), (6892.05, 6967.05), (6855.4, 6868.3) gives 1.7 angstrom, 6.6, 6.14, 6.22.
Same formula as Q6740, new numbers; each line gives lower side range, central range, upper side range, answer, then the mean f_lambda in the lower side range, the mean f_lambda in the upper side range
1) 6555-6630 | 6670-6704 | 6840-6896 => -0.01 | 6.57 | 5.57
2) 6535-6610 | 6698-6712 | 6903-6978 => 0.02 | 6.59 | 6.25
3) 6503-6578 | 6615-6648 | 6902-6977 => -0.02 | 6.61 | 6.24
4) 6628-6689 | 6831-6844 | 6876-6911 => 0.02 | 6.45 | 5.67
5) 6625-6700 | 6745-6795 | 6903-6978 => 0.07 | 6.43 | 6.25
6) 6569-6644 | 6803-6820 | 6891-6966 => 0.08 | 6.57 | 6.12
